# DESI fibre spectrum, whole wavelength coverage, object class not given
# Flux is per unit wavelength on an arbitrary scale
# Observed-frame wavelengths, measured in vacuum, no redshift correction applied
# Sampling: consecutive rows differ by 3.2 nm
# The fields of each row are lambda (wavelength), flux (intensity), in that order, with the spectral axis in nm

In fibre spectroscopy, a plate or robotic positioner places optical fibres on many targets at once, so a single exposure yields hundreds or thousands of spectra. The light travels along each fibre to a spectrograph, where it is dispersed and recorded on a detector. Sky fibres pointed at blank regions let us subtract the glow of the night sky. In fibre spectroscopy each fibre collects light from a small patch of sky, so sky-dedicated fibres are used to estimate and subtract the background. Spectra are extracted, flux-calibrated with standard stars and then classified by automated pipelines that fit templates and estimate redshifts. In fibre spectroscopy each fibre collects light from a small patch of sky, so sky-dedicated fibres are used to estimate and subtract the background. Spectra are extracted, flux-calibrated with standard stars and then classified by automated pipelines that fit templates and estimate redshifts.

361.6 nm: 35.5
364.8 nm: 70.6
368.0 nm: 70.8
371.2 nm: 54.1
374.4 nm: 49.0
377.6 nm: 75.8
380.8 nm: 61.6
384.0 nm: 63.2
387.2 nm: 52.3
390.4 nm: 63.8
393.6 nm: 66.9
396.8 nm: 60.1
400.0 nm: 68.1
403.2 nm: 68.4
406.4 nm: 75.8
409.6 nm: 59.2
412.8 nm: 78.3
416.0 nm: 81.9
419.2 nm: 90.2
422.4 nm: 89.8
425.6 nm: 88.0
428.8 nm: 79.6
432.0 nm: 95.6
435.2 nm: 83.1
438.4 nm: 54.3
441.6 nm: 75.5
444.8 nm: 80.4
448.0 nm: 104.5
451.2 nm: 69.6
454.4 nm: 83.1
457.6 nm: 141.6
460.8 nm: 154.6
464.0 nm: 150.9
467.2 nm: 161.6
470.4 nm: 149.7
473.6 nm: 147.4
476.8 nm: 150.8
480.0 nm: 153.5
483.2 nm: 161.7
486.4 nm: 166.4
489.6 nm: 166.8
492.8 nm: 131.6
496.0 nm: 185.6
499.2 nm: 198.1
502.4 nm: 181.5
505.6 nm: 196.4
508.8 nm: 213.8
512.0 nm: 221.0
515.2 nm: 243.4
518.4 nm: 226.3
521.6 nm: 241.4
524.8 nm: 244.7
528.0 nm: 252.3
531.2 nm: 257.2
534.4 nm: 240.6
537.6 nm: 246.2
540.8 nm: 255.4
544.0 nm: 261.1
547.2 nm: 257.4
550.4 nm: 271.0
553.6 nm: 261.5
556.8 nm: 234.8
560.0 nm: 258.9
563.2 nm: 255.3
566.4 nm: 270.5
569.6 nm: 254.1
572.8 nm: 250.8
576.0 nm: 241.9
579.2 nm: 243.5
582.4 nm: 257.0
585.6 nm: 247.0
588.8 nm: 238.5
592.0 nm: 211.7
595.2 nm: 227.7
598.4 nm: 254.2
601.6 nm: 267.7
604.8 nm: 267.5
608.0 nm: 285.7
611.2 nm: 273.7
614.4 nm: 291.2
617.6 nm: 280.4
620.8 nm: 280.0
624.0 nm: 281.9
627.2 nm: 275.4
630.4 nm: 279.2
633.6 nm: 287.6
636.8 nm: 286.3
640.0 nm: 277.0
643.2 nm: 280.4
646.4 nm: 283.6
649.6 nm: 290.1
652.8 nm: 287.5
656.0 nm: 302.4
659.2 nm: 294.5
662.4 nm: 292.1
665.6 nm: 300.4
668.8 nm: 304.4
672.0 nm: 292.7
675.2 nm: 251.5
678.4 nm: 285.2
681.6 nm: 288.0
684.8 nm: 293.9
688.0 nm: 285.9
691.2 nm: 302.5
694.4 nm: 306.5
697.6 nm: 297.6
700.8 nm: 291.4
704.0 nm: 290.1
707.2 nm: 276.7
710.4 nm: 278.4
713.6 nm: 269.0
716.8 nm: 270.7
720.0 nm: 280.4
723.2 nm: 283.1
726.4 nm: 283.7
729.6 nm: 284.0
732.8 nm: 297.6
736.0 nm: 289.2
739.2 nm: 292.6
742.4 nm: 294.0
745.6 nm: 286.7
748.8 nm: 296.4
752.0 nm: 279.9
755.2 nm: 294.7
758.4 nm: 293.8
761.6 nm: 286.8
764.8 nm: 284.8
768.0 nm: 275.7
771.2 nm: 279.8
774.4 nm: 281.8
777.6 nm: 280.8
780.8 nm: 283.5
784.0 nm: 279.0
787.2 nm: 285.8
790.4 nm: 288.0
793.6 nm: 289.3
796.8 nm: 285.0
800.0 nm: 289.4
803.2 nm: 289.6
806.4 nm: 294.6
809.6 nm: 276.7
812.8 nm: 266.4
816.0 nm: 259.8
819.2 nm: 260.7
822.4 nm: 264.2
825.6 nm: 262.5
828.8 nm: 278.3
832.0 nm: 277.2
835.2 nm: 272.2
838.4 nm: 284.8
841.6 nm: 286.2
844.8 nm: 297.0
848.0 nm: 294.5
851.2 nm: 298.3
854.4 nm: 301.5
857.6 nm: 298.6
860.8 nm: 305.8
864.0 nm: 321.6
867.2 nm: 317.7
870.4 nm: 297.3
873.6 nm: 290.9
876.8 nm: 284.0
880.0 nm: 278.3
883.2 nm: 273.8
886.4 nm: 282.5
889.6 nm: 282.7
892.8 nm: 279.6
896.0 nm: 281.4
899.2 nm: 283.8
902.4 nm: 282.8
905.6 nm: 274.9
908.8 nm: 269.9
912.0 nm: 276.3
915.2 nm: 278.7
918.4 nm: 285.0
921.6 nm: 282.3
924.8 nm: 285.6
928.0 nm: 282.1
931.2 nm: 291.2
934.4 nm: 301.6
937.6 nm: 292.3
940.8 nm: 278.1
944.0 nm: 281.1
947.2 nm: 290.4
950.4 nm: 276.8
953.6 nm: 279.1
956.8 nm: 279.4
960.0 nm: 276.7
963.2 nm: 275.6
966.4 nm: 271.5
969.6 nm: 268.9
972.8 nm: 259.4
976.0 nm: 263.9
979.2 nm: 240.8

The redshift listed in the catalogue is 0.15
